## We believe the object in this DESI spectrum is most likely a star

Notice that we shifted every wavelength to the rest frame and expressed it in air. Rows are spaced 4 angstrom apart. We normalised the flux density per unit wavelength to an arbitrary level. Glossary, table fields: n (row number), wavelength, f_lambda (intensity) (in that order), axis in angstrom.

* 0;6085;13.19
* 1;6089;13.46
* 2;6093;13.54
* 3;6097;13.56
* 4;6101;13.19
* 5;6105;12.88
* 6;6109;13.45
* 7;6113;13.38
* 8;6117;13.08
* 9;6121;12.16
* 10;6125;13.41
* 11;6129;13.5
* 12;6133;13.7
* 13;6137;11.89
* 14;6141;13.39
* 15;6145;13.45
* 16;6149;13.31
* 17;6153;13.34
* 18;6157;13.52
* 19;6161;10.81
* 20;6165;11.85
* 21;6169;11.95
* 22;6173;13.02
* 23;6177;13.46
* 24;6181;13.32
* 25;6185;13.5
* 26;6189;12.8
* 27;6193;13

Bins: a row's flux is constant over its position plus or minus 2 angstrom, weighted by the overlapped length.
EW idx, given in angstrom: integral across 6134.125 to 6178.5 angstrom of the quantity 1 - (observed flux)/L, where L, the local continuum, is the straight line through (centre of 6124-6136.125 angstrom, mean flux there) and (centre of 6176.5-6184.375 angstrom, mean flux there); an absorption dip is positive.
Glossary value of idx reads 2.2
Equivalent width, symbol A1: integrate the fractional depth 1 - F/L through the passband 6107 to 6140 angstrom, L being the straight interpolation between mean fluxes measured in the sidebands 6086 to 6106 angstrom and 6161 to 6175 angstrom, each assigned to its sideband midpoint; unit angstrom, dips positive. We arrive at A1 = -0.6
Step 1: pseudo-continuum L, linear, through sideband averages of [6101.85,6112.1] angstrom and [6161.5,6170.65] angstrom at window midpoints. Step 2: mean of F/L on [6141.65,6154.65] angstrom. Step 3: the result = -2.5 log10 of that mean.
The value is -0.102 mag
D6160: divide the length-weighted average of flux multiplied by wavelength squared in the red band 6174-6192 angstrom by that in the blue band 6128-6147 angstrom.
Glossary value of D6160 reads 1.02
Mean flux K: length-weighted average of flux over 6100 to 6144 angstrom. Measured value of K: 13.1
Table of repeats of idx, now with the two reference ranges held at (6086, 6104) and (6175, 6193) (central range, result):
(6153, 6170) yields 1.4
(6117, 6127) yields 0.4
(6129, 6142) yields 0.3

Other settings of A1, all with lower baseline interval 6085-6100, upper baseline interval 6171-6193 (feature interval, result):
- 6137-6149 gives 0.1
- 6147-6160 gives 0.1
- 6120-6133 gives 0.2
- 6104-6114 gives 0.1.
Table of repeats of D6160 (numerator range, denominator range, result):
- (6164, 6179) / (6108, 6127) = 0.98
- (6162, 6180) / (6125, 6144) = 0.96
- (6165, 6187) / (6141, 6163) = 1.01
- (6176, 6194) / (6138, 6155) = 1.01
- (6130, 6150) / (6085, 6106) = 1.00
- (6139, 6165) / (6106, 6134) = 0.99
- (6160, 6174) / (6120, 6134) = 0.91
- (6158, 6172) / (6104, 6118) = 0.91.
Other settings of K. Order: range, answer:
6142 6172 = 12.6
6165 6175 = 12.4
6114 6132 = 13.1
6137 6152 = 13.2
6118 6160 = 13.1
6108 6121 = 13.1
